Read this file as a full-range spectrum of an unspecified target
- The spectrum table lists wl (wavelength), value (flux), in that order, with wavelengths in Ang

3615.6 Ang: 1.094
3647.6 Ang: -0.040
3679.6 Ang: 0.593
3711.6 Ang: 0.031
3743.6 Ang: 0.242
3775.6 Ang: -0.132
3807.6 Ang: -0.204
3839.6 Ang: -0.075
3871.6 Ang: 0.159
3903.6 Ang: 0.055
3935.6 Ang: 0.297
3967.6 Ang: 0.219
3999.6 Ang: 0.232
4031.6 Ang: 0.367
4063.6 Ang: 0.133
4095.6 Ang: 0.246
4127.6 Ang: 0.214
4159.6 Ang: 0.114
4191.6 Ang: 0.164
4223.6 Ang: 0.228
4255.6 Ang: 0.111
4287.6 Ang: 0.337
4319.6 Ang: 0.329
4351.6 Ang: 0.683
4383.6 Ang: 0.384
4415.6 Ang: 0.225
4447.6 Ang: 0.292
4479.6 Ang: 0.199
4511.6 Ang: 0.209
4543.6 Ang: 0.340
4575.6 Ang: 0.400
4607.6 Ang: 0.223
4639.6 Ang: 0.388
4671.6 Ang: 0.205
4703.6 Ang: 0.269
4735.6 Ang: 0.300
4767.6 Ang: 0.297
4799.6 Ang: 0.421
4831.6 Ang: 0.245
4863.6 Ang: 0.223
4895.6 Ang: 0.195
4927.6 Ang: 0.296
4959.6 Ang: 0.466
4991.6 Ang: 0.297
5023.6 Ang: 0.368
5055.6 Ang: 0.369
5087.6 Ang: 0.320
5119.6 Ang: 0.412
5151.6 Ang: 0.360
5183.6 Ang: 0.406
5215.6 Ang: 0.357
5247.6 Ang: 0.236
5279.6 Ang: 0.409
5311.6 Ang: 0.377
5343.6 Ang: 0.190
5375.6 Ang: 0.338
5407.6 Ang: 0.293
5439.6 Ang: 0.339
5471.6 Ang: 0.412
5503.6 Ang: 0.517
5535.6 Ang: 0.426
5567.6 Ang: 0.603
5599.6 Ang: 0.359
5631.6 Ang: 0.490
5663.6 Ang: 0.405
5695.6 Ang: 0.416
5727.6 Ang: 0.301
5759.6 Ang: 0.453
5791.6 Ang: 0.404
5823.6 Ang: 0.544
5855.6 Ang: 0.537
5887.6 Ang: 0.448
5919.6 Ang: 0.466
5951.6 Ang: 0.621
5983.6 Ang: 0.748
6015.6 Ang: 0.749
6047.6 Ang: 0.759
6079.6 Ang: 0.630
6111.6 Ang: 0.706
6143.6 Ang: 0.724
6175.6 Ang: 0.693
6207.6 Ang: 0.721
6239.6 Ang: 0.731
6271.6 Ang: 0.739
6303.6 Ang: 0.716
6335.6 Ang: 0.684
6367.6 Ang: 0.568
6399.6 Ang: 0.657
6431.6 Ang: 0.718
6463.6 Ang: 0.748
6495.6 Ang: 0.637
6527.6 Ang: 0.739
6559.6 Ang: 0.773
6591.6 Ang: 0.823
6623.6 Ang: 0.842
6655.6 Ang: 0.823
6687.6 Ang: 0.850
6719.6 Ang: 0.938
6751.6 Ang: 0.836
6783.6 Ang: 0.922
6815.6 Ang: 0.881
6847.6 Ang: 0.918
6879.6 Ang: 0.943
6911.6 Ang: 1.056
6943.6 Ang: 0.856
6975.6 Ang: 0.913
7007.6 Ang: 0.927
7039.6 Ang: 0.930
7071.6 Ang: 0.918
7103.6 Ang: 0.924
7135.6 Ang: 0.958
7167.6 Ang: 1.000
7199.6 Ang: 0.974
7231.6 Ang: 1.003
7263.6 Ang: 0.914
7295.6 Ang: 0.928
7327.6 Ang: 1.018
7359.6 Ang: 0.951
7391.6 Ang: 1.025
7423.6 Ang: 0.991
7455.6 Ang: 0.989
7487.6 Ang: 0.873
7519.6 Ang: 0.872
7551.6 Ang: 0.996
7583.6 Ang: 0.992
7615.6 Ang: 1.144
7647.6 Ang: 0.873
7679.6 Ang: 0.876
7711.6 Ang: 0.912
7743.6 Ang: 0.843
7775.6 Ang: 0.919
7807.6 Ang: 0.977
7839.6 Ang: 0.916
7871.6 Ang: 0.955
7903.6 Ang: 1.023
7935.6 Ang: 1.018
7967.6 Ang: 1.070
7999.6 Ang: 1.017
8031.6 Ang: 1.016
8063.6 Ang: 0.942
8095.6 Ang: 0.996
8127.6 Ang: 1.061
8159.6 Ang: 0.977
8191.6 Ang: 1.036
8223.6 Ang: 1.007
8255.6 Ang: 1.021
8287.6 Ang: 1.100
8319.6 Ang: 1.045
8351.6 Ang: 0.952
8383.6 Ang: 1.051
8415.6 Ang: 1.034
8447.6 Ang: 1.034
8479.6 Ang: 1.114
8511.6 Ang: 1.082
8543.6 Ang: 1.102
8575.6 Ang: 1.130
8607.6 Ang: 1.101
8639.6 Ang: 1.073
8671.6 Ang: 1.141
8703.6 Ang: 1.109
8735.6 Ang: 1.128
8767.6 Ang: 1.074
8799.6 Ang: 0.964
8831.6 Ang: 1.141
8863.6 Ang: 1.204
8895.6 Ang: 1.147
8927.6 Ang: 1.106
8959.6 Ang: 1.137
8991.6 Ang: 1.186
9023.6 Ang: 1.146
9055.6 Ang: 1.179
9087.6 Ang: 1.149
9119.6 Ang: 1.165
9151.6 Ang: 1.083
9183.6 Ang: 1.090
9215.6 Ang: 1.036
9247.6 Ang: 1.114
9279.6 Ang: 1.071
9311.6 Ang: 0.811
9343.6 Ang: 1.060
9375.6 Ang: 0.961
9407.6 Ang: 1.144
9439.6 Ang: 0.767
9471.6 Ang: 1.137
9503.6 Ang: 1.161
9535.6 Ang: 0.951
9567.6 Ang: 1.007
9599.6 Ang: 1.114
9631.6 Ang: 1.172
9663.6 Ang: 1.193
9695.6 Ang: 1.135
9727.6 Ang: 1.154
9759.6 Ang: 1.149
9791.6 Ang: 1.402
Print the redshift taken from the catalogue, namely 0.49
